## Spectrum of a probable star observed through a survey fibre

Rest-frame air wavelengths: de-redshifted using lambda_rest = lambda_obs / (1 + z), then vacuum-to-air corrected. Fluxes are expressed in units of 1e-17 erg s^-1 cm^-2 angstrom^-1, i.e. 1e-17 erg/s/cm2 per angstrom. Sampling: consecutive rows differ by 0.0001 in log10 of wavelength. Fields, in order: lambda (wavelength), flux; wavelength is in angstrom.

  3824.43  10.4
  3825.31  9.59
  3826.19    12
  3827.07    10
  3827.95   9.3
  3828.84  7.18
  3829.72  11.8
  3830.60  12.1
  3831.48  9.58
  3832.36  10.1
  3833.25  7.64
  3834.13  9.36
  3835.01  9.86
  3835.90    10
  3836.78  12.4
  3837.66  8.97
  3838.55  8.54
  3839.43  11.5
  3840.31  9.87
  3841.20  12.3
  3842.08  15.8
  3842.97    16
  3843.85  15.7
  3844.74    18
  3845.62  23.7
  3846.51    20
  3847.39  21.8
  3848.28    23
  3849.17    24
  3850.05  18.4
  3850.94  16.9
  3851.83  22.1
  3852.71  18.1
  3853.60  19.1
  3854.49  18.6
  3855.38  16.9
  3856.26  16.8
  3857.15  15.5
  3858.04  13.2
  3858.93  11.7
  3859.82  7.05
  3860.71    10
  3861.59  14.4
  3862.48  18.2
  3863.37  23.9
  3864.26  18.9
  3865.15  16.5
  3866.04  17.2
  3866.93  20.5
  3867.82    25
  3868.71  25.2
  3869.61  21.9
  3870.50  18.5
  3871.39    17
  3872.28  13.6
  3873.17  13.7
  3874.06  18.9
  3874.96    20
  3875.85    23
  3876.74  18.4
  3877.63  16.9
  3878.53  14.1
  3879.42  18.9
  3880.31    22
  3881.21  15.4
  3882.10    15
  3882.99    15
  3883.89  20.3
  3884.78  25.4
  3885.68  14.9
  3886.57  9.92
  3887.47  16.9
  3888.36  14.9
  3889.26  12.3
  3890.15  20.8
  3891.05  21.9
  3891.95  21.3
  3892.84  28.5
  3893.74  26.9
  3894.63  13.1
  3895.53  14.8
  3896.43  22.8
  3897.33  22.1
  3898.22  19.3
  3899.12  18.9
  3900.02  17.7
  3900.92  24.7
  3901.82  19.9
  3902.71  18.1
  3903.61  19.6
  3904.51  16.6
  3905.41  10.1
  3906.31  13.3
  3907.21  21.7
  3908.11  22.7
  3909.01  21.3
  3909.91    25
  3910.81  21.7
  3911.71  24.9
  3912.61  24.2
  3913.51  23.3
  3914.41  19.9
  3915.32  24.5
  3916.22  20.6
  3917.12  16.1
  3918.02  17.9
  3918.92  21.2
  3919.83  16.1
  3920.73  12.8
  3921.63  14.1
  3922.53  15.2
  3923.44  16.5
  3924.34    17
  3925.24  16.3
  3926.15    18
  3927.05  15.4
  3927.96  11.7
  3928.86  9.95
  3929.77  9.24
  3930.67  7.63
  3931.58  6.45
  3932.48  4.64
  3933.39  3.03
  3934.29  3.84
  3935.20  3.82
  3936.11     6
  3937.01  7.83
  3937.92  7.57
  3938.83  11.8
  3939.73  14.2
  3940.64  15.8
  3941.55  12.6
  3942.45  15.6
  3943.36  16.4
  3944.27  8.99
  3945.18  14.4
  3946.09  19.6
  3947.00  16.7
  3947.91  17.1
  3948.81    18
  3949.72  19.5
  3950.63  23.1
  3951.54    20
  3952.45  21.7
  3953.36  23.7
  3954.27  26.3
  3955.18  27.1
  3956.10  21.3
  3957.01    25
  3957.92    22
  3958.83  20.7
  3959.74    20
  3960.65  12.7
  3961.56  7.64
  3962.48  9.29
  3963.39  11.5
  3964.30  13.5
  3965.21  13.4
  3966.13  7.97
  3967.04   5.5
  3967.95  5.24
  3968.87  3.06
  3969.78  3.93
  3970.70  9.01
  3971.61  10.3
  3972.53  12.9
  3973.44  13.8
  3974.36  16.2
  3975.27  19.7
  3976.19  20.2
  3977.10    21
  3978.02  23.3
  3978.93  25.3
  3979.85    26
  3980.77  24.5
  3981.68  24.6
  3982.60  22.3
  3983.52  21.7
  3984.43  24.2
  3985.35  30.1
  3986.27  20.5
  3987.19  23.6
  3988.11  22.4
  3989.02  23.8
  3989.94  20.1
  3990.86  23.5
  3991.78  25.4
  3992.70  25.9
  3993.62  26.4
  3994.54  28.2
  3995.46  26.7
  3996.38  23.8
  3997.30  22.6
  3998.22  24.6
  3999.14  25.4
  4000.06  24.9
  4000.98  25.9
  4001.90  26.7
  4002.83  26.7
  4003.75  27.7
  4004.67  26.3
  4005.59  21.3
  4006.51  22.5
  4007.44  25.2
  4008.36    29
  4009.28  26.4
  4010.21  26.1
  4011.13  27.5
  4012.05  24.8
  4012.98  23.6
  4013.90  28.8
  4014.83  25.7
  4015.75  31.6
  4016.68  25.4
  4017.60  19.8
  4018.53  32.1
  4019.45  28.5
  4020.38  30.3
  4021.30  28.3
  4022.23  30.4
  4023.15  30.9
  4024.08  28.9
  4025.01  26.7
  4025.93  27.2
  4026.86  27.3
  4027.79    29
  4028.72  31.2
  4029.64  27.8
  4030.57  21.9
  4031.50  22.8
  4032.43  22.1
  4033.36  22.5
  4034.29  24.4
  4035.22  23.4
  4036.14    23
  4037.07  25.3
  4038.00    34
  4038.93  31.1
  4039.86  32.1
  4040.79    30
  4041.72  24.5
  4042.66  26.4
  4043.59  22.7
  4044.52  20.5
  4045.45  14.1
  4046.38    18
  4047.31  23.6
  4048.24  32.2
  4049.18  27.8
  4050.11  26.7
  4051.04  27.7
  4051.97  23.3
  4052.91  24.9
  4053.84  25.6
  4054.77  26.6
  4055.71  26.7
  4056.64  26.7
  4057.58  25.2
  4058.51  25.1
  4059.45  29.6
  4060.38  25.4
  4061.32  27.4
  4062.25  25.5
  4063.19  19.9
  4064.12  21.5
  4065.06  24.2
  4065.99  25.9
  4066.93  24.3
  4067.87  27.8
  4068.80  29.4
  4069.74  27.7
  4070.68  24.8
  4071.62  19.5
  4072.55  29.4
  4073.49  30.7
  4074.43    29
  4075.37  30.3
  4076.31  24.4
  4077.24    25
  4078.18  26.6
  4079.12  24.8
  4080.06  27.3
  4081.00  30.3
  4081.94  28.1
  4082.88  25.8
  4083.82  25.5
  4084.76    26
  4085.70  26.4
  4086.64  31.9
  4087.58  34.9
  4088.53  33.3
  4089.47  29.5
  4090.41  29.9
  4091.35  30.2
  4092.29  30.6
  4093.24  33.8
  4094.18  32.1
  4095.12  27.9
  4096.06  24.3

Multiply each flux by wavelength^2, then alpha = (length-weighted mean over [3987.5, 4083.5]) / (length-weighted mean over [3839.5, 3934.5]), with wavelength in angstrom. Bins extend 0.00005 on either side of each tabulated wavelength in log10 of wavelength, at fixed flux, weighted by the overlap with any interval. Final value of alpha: 1.6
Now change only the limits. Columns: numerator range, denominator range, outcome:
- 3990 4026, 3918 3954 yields 1.98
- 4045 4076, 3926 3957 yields 1.91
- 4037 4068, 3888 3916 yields 1.37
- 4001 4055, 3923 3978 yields 1.95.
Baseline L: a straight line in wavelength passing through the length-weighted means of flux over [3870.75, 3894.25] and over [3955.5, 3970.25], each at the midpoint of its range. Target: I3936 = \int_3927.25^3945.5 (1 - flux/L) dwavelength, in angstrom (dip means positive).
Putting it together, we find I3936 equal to 6.15 angstrom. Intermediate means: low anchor 18.3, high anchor 12.8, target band 9.62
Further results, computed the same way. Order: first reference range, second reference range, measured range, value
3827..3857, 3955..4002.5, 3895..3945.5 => 4.9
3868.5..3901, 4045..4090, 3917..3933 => 5.3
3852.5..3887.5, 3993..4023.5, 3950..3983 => 9.3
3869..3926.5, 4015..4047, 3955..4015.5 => 7.5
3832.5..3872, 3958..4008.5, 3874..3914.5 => -4.2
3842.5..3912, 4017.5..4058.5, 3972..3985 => 1.3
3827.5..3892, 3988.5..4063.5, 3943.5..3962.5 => 2.3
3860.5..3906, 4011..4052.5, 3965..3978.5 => 6.3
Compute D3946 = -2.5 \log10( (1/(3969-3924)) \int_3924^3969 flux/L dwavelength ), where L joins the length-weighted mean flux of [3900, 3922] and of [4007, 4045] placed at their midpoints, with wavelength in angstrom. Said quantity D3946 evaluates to 0.49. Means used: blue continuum 19.6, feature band 13.9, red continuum 26.8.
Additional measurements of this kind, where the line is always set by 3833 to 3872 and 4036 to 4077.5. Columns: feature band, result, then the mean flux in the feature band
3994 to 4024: -0.12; 26.5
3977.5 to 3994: -0.07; 24.1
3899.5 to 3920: -0.06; 20.1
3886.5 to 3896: -0.02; 18.6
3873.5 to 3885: -0.05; 18.5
